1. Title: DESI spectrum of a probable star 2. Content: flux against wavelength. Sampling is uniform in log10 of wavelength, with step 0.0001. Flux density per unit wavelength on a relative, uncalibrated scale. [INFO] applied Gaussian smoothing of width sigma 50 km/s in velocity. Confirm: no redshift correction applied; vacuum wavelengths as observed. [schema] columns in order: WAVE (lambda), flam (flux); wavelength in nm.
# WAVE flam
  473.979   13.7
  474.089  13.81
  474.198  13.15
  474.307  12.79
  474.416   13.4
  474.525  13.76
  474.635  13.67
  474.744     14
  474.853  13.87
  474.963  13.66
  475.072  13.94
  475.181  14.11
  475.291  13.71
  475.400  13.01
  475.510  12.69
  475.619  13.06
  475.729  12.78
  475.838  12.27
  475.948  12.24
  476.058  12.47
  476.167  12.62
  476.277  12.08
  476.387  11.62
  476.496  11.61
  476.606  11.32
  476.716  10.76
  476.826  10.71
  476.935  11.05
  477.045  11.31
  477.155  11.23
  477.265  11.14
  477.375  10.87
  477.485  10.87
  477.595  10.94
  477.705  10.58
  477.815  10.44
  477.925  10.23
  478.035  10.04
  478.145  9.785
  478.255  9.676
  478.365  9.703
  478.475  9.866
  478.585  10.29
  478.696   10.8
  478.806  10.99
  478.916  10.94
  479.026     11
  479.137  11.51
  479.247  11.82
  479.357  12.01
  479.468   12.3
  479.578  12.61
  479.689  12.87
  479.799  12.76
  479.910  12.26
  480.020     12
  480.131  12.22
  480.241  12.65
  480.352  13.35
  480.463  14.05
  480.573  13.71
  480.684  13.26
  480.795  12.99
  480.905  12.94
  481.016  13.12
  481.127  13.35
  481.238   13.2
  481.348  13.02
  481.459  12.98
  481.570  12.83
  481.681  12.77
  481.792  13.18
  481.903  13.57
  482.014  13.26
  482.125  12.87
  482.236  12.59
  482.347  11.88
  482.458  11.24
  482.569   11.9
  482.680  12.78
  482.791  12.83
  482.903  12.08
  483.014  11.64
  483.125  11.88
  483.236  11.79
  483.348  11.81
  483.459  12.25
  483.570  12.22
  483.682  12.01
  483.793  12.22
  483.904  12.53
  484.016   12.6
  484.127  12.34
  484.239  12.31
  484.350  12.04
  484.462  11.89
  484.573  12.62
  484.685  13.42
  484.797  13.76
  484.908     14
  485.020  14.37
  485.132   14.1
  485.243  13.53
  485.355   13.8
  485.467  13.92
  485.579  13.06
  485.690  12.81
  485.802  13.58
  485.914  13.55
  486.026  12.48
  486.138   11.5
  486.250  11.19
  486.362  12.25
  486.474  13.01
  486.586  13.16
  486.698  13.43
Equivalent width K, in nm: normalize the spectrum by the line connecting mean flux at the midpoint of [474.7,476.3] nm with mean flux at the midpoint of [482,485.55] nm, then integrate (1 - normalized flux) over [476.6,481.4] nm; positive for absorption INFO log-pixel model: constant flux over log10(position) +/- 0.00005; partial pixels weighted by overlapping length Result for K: 0.465 nm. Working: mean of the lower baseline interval 13.1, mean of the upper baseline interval 12.6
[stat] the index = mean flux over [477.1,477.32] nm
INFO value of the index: 11.2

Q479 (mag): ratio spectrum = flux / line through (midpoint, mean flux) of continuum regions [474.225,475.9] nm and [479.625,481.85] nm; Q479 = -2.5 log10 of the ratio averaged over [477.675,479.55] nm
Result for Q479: 0.22 mag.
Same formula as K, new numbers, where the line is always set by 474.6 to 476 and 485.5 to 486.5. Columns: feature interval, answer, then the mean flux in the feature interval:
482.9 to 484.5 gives 0.08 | 12.1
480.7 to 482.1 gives -0.02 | 13.1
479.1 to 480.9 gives 0.05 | 12.7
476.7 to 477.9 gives 0.21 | 10.9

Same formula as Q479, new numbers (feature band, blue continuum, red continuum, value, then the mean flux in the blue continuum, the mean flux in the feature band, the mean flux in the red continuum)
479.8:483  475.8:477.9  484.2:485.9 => -0.03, 11.3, 12.8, 13.3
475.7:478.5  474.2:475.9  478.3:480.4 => 0.14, 13.4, 11.1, 11.7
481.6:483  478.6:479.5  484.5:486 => -0.01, 11.3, 12.6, 13.5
